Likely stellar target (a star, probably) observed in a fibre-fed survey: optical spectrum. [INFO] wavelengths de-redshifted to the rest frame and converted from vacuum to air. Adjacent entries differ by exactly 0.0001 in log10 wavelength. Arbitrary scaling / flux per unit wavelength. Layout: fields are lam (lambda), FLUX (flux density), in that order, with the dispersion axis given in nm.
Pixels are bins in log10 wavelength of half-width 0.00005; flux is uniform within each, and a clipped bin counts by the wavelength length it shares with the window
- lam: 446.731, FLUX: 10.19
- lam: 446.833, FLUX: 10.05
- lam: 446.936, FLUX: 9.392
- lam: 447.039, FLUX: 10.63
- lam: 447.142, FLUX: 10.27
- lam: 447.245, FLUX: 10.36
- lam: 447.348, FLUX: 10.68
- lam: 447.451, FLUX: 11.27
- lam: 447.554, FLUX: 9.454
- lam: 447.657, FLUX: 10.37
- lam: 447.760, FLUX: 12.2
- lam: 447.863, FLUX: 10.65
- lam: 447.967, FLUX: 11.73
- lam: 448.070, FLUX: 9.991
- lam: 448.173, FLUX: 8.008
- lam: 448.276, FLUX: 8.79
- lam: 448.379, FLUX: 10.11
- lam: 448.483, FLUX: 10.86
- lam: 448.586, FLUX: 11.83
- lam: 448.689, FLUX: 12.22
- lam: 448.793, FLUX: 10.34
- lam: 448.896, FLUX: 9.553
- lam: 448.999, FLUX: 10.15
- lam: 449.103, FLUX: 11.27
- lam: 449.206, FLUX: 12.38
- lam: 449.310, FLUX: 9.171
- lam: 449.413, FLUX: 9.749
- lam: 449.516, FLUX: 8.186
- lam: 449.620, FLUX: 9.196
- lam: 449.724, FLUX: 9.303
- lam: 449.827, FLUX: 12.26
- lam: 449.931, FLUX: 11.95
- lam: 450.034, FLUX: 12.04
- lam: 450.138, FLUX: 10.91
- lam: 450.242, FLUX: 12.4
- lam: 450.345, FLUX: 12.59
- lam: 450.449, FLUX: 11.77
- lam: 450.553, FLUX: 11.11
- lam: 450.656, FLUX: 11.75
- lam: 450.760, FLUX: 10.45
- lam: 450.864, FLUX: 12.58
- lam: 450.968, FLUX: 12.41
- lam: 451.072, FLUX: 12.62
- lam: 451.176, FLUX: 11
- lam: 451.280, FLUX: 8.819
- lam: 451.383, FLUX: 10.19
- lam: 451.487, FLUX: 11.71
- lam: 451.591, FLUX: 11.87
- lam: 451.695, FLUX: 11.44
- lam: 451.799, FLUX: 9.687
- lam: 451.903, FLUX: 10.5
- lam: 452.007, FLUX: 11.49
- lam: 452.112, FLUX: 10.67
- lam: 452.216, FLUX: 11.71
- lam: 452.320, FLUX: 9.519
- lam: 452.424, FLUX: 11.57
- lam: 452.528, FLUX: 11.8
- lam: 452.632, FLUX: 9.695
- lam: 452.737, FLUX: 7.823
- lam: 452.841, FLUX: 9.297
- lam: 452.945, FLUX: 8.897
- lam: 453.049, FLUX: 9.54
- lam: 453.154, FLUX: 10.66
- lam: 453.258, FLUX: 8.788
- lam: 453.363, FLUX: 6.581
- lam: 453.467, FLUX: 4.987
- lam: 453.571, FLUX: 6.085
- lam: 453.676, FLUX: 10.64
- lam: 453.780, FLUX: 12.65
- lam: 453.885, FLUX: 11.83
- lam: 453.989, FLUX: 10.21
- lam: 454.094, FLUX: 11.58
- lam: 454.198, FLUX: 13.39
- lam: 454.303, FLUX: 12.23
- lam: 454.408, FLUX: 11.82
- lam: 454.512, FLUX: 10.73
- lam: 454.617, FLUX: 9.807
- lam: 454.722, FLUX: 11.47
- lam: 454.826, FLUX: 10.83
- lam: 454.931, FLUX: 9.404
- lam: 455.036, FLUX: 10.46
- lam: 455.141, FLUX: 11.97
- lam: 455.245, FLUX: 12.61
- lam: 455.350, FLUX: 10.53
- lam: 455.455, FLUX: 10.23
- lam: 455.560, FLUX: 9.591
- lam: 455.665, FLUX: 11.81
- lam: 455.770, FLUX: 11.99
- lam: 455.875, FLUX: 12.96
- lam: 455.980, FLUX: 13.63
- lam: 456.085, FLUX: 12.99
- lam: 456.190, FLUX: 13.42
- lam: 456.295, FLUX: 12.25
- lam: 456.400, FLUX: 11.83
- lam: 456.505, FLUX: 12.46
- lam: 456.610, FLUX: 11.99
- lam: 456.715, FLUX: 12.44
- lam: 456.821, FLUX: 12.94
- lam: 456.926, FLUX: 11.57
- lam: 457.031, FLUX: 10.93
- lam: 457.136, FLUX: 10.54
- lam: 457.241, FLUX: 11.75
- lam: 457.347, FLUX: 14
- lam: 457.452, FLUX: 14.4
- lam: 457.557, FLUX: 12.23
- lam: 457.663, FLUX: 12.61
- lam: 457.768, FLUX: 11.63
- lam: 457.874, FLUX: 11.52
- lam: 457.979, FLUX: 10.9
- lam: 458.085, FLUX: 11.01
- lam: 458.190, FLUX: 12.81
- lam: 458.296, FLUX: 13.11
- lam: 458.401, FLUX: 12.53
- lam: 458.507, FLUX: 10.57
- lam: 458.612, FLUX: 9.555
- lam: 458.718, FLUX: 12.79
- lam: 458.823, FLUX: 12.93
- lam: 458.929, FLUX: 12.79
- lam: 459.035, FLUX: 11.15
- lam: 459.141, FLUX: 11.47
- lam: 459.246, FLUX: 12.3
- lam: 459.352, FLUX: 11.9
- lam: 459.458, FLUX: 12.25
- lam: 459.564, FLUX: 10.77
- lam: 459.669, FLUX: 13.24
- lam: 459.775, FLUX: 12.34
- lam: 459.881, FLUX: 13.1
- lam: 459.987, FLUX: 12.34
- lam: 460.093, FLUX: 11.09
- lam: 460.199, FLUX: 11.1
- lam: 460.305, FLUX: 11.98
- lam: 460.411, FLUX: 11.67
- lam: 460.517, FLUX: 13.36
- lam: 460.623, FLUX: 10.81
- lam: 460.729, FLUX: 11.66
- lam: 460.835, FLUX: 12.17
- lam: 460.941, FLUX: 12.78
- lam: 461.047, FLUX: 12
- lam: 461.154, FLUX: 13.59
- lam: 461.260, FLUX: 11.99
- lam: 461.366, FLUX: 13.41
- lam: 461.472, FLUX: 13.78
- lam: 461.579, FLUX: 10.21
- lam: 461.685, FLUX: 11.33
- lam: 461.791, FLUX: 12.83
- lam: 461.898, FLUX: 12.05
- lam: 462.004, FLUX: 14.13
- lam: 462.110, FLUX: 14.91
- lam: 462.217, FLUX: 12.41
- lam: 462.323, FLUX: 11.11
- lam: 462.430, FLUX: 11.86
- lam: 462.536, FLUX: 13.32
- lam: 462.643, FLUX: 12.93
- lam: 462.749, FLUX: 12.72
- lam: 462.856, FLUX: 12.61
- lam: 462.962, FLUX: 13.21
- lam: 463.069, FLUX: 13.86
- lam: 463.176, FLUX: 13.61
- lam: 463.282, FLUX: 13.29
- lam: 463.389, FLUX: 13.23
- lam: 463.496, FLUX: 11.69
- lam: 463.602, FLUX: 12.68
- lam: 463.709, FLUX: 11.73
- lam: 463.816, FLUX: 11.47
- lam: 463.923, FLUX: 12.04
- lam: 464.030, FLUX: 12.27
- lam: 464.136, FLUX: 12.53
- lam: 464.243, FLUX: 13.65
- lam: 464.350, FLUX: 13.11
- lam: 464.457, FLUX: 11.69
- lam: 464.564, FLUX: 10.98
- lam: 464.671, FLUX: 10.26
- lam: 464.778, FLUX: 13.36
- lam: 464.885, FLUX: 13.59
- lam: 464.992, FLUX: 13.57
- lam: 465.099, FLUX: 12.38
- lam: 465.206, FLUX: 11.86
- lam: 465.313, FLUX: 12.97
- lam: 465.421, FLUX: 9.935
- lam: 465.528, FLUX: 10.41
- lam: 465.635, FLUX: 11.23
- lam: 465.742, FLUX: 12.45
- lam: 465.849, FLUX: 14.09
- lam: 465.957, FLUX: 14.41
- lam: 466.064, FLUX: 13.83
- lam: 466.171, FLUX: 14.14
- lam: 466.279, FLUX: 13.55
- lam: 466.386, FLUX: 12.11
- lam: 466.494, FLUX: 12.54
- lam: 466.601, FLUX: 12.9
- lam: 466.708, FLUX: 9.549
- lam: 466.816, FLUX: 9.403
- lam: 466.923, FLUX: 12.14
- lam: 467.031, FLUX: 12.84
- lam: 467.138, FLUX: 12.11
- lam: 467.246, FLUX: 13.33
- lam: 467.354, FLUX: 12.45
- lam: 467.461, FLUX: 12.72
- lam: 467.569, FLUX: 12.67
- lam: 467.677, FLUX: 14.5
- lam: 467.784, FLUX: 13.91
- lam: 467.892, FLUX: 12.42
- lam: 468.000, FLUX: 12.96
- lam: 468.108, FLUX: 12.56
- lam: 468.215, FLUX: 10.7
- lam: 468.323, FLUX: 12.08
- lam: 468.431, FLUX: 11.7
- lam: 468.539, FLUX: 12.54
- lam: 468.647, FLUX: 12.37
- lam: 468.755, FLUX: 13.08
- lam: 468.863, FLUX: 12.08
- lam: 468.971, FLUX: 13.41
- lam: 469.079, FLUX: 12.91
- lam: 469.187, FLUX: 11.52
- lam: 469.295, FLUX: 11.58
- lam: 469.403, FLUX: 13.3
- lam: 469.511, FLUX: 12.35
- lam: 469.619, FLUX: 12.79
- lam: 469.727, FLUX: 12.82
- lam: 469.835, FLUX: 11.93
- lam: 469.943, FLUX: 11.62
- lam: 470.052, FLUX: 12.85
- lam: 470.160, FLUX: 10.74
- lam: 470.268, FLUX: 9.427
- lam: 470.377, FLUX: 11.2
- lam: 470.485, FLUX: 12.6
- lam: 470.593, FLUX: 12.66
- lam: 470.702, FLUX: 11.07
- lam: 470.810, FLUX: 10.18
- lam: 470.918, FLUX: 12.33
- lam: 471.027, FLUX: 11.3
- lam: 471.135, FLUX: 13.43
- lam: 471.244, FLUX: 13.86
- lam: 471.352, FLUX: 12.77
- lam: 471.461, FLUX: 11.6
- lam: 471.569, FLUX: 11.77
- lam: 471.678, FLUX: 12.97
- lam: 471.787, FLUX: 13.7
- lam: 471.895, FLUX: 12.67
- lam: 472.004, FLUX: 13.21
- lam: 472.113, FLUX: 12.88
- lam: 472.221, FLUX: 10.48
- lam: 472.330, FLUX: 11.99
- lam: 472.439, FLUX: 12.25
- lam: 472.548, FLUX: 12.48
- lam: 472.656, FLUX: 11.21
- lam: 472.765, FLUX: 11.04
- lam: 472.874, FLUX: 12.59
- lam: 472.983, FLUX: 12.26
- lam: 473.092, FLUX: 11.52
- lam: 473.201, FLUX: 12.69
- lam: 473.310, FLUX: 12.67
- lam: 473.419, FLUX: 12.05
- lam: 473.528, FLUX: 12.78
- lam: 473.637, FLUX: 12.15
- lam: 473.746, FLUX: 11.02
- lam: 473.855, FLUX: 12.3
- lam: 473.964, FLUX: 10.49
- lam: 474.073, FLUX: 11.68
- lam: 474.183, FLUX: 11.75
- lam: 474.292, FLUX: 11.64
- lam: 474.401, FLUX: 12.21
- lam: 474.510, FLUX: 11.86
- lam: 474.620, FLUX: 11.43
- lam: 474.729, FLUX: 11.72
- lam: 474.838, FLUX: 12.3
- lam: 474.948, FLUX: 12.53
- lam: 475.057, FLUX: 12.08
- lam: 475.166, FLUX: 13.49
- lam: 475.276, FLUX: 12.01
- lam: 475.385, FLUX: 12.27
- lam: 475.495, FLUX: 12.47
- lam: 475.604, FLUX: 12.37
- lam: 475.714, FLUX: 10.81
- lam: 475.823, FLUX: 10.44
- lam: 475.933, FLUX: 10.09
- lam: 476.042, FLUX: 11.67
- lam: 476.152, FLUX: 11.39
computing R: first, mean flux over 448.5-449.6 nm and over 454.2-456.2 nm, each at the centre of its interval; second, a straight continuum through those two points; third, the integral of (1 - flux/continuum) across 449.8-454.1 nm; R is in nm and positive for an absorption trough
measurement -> 0.13 nm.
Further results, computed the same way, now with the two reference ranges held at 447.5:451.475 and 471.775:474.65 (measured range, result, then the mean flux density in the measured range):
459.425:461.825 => -0.17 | 12.2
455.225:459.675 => -0.31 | 12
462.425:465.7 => -0.24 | 12.4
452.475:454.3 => 0.21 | 9.74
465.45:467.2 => -0.10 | 12.3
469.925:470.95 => 0.04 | 11.4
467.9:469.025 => -0.05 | 12.3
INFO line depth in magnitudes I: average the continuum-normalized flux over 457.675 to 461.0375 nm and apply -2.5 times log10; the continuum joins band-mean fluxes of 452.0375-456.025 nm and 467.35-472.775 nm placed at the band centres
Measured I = -0.08 mag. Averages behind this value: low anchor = 10.5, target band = 11.9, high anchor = 12.3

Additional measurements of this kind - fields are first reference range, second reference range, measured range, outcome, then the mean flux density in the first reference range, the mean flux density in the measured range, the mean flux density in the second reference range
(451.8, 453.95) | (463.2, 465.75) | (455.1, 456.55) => -0.161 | 9.74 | 12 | 12.2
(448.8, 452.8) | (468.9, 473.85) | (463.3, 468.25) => -0.056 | 10.9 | 12.4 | 12.1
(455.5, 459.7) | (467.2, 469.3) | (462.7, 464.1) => -0.025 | 12.1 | 12.6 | 12.6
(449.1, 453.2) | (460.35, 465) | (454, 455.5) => 0.013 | 10.8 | 11.2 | 12.5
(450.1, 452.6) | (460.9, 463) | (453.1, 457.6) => 0.049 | 11.3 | 11.3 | 12.7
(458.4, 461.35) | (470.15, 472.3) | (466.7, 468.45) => -0.023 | 12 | 12.3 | 12.1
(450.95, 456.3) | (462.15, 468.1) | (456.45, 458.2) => -0.071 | 10.8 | 12.1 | 12.5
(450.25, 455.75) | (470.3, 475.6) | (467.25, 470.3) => -0.053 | 10.7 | 12.4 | 12.1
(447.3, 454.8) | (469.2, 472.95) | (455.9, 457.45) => -0.130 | 10.6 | 12.4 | 12.1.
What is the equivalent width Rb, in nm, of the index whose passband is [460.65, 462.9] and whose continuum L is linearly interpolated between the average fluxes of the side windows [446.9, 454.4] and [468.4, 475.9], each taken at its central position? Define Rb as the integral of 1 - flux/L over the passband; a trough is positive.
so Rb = -0.236 nm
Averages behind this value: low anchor 10.6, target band 12.5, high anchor 12.1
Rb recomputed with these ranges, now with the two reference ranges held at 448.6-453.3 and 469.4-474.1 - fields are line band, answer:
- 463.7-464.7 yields -0.04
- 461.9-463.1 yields -0.15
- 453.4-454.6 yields 0.05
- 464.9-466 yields -0.06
